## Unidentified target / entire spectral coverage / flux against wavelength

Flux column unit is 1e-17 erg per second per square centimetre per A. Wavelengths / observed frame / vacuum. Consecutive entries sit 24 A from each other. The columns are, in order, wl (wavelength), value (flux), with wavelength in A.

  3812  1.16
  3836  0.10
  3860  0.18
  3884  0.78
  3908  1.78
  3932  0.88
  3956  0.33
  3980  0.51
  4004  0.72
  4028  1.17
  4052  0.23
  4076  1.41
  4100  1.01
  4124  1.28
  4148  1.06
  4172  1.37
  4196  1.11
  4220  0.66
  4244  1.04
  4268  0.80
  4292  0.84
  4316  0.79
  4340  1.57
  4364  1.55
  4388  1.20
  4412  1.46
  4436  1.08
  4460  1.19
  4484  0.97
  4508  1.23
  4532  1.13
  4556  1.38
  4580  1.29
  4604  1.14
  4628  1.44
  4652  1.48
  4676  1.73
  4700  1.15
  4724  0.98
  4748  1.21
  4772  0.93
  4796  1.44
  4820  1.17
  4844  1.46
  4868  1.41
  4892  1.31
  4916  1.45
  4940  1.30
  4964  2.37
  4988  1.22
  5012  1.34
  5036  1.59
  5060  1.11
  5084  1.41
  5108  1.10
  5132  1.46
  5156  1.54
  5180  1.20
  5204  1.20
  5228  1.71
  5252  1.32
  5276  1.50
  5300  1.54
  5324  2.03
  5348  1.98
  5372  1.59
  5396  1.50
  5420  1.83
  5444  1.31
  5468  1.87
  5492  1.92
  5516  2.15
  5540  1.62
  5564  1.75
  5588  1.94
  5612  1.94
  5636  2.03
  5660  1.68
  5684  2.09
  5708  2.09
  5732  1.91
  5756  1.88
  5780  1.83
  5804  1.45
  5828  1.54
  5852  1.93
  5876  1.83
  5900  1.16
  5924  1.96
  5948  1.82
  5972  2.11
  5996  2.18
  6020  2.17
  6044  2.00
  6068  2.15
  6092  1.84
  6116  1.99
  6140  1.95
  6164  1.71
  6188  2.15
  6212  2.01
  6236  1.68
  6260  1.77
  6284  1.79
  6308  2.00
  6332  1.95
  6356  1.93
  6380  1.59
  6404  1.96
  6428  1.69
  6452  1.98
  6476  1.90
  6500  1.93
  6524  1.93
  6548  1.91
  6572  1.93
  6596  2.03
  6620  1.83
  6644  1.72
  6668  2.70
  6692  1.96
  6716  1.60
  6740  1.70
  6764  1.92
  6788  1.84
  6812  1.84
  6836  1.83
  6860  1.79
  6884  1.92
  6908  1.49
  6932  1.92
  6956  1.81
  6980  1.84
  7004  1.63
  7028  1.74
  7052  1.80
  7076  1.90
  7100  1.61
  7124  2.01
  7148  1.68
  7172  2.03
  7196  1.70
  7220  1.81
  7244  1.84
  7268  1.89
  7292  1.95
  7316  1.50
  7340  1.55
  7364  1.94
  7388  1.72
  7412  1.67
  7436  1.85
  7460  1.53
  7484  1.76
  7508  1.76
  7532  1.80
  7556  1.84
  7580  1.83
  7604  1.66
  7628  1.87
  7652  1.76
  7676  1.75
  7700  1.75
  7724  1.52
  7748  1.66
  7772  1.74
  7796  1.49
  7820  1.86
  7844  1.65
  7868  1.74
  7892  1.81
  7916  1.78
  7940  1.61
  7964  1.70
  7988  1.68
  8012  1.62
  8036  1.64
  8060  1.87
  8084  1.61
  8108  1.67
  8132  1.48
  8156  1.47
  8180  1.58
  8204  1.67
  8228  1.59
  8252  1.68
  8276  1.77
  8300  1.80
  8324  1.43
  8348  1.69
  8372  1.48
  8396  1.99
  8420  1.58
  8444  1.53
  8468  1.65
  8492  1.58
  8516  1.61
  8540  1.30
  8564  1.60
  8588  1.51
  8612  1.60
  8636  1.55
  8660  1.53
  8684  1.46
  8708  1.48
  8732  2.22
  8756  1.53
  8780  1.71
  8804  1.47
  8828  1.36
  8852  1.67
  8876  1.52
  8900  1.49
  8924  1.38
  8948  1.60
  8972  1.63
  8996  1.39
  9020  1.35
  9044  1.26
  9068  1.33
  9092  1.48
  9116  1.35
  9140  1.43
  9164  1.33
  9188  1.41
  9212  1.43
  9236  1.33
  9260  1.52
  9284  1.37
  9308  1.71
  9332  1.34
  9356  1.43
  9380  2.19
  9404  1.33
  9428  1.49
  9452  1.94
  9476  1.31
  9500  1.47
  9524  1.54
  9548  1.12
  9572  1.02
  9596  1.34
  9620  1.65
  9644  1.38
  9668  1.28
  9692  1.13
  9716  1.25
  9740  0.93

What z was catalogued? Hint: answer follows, 0.33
